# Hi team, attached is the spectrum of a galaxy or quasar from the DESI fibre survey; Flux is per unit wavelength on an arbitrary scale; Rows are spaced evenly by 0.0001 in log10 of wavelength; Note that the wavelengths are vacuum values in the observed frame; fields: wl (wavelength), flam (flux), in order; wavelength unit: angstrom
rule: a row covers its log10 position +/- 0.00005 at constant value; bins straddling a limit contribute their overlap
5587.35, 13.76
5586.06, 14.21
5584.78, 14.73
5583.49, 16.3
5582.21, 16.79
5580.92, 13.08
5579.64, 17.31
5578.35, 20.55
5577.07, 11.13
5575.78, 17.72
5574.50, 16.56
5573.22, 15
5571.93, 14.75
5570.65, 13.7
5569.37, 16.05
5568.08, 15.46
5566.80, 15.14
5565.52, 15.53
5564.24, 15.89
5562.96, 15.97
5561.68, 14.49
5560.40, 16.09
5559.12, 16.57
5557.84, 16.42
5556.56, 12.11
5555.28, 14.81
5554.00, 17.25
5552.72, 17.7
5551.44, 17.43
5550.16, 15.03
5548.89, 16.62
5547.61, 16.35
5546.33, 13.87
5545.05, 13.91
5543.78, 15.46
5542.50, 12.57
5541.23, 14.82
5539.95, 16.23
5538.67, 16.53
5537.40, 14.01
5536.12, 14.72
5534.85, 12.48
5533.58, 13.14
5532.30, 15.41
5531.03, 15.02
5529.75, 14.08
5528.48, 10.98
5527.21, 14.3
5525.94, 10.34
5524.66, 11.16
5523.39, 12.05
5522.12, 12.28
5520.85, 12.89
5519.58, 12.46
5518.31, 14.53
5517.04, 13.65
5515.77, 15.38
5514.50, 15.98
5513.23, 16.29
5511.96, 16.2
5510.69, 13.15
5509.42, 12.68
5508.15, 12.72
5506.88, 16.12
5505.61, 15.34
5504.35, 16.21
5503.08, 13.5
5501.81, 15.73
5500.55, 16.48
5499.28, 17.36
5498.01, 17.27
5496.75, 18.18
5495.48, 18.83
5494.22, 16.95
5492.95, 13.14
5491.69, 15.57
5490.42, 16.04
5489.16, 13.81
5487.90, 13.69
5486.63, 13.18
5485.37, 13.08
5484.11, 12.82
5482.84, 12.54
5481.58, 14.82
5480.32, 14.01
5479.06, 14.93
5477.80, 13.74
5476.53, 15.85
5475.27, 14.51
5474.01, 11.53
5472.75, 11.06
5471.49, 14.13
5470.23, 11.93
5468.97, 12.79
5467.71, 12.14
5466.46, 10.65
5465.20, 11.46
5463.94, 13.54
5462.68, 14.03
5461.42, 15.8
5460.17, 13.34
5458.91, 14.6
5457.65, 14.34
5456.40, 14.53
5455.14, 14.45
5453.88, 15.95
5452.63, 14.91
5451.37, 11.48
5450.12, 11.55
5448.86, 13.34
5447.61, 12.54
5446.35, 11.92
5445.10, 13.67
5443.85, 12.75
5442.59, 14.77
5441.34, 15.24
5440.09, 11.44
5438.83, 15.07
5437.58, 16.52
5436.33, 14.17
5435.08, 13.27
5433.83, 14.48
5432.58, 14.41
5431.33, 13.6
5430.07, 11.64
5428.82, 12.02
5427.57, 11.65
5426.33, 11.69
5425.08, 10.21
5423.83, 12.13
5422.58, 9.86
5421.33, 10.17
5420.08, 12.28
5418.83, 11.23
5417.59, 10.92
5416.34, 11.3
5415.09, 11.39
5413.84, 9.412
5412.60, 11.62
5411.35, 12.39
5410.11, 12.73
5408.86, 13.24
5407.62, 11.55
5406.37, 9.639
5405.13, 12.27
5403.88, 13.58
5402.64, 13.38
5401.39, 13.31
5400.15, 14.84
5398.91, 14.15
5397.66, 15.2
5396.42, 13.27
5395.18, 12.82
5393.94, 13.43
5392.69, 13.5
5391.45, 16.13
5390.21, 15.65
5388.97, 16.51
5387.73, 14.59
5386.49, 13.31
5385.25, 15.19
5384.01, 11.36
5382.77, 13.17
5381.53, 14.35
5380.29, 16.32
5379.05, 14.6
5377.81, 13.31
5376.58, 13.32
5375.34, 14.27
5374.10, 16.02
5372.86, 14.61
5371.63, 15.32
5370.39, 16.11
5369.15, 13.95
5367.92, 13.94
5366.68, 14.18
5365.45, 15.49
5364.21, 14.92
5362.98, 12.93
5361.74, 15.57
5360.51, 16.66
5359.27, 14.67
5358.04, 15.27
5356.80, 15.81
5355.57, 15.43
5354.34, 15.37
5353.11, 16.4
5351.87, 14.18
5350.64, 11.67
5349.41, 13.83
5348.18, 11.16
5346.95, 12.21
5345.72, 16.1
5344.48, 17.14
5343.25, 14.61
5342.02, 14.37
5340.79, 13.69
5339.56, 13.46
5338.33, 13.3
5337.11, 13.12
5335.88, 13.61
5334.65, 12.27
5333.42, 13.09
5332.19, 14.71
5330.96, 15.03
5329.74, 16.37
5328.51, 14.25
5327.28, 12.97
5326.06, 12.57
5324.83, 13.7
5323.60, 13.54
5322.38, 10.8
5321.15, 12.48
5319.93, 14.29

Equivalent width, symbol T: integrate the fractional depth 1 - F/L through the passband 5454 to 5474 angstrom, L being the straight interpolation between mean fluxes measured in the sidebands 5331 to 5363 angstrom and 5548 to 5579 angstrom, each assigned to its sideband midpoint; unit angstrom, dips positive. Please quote 2.4 angstrom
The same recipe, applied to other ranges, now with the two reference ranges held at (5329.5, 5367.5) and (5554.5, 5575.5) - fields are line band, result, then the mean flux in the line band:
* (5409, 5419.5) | 2.3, 11.5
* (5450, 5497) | 3.2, 13.9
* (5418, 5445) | 3.6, 12.8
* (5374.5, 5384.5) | 0.4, 13.9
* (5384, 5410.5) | 1.7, 13.7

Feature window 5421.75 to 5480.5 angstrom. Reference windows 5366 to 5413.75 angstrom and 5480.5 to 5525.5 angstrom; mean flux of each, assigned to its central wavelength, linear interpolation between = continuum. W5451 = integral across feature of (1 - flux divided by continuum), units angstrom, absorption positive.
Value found 4.1 angstrom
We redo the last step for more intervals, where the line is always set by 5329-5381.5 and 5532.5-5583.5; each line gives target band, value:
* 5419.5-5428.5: 2.2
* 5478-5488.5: 1.0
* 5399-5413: 1.9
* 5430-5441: 0.6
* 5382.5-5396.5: 0.5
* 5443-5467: 2.4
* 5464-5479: 2.2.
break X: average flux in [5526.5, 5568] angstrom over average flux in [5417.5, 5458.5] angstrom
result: 1.2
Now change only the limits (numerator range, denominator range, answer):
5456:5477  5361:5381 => 0.90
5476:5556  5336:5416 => 1.05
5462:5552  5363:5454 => 1.07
